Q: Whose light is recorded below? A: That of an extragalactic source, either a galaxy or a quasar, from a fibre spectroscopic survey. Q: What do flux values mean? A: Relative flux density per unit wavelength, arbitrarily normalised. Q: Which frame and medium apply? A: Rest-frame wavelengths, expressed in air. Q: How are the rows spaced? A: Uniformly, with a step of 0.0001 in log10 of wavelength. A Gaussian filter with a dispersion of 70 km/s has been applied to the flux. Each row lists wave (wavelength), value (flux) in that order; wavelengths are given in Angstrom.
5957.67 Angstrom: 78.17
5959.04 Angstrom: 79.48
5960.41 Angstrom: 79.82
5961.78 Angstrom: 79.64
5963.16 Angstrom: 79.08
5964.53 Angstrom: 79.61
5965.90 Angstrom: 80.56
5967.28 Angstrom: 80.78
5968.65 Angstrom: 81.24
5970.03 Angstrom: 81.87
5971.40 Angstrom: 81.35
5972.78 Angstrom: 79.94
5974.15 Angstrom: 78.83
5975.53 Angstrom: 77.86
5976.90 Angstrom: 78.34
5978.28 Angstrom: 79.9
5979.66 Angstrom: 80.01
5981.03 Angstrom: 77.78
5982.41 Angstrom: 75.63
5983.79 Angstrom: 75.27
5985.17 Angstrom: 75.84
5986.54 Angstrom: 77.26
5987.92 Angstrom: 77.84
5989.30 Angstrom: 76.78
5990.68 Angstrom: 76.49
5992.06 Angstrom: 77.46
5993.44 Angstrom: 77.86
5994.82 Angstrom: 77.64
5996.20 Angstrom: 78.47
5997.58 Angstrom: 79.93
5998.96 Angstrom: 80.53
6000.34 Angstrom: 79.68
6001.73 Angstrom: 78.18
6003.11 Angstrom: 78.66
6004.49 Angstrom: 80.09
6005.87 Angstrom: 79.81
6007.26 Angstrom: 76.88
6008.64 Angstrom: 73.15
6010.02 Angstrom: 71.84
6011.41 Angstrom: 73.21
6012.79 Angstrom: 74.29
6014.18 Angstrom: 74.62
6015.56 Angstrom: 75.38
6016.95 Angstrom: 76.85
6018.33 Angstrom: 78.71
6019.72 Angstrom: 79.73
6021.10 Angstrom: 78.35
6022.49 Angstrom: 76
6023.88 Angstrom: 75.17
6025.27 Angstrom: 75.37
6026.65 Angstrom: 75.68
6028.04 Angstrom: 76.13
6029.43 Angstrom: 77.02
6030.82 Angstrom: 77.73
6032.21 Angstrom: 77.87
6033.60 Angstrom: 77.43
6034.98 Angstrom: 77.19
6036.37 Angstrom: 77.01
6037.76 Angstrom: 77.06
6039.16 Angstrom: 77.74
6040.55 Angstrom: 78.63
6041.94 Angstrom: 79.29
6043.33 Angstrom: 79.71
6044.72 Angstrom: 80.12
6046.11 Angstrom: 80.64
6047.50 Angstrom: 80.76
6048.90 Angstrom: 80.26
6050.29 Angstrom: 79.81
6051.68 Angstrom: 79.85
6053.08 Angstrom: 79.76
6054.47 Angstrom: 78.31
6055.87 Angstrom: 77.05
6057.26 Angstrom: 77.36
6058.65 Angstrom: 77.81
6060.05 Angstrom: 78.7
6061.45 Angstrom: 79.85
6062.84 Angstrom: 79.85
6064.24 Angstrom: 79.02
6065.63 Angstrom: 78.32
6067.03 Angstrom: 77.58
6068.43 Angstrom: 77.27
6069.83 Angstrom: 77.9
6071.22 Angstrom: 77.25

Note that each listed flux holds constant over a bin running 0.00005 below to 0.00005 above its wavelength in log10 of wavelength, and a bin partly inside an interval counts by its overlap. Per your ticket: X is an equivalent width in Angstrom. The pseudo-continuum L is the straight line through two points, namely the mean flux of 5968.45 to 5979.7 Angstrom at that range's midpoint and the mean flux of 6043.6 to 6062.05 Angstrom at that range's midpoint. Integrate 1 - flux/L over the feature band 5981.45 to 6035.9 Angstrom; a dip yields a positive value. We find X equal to 1.8 Angstrom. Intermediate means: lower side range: 79.8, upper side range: 79.2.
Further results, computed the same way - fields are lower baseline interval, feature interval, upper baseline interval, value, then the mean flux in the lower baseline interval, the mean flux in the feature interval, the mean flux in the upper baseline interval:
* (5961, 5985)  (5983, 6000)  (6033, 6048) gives 0.3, 79.2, 77.7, 78.7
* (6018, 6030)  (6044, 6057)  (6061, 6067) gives -0.2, 76.8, 79.5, 79.1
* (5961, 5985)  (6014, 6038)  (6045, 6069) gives 0.7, 79.2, 76.9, 79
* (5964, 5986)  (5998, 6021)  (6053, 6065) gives 0.5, 79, 77.1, 78.6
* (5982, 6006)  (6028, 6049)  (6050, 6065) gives 0.0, 78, 78.4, 78.8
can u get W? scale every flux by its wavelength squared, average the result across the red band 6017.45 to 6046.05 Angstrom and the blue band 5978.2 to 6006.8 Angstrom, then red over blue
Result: 1.01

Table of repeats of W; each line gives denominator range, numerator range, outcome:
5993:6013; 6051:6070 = 1.03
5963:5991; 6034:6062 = 1.03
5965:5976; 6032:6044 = 0.99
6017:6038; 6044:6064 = 1.04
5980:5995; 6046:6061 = 1.05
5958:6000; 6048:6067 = 1.03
